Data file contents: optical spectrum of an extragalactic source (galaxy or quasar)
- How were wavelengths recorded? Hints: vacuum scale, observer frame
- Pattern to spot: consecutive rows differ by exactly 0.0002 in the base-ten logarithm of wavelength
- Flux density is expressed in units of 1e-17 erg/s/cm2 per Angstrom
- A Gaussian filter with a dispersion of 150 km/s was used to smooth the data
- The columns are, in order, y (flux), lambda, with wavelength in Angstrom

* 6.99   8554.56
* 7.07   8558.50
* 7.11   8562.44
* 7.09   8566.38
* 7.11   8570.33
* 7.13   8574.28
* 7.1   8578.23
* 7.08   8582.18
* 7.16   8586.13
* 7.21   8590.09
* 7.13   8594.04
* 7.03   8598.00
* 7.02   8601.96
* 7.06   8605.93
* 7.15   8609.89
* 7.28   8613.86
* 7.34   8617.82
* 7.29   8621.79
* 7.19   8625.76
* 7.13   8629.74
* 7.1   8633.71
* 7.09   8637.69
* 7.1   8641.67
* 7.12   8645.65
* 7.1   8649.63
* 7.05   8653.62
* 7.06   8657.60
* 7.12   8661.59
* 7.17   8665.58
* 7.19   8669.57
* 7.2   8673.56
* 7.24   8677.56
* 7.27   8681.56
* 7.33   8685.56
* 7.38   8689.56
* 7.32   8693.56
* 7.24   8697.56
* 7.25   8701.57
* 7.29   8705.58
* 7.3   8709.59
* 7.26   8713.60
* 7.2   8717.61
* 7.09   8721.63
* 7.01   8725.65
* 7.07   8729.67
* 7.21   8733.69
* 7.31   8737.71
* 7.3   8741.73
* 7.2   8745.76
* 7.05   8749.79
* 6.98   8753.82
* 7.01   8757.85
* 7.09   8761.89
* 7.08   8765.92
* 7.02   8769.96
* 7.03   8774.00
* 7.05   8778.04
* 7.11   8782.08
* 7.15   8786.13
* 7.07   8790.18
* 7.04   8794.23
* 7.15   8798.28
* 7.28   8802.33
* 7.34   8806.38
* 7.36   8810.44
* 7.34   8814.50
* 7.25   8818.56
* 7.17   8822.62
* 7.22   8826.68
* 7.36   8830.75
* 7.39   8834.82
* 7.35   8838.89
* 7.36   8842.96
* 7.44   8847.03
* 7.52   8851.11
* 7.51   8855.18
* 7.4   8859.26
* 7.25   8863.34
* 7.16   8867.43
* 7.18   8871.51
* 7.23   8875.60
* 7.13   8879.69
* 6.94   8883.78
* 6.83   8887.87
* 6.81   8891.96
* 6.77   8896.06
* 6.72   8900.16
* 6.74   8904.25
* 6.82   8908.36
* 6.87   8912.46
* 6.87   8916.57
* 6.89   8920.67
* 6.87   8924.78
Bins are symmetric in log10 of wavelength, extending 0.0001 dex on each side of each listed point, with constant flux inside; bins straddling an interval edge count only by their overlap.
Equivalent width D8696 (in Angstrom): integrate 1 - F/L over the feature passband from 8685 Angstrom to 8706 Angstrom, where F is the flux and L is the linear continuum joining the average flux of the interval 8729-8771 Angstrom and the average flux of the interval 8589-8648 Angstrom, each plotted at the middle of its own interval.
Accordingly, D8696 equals -0.49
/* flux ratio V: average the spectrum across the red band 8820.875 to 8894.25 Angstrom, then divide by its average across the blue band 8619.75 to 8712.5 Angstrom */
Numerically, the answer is 1.01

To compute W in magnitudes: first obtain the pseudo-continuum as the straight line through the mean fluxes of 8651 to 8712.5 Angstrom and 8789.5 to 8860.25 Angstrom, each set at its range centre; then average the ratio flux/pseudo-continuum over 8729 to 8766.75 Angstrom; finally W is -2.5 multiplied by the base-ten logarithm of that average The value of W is 0.02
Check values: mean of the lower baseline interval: 7.23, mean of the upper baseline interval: 7.31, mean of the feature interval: 7.13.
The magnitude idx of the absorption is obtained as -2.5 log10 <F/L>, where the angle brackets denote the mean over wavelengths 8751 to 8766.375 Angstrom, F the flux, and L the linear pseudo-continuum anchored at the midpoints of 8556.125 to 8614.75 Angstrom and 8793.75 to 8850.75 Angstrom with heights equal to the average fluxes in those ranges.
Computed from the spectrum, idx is 0.03 mag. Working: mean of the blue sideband 7.11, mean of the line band 7.04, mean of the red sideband 7.3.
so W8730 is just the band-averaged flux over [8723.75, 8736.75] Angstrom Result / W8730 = 7.12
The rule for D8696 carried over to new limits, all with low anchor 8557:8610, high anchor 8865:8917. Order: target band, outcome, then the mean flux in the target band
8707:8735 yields -0.6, 7.16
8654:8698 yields -1.1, 7.22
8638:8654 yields -0.1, 7.09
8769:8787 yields -0.2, 7.07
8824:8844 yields -1.1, 7.33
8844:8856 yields -0.9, 7.48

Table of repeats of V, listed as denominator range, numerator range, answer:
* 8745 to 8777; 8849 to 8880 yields 1.04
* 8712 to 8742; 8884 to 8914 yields 0.95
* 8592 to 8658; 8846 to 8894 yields 1.01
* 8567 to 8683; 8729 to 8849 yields 1.01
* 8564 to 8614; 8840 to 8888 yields 1.02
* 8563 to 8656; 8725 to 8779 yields 1.00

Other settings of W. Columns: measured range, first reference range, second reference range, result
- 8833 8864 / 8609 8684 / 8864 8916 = -0.07 mag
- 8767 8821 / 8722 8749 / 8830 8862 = 0.02 mag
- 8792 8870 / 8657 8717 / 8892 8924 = -0.05 mag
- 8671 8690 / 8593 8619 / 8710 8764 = -0.02 mag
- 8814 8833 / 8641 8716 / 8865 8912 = -0.04 mag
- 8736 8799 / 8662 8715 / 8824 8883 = 0.03 mag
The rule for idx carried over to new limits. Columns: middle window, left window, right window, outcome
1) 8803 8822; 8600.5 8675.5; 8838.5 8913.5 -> -0.03 mag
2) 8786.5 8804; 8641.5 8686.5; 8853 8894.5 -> 0.00 mag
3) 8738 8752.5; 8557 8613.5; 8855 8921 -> -0.02 mag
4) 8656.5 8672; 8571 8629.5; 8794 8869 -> 0.01 mag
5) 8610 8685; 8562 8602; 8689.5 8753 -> 0.00 mag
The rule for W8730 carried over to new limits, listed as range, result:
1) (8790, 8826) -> 7.23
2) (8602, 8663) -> 7.14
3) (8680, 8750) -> 7.23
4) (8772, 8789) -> 7.08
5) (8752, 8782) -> 7.04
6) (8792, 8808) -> 7.2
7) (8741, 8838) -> 7.17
